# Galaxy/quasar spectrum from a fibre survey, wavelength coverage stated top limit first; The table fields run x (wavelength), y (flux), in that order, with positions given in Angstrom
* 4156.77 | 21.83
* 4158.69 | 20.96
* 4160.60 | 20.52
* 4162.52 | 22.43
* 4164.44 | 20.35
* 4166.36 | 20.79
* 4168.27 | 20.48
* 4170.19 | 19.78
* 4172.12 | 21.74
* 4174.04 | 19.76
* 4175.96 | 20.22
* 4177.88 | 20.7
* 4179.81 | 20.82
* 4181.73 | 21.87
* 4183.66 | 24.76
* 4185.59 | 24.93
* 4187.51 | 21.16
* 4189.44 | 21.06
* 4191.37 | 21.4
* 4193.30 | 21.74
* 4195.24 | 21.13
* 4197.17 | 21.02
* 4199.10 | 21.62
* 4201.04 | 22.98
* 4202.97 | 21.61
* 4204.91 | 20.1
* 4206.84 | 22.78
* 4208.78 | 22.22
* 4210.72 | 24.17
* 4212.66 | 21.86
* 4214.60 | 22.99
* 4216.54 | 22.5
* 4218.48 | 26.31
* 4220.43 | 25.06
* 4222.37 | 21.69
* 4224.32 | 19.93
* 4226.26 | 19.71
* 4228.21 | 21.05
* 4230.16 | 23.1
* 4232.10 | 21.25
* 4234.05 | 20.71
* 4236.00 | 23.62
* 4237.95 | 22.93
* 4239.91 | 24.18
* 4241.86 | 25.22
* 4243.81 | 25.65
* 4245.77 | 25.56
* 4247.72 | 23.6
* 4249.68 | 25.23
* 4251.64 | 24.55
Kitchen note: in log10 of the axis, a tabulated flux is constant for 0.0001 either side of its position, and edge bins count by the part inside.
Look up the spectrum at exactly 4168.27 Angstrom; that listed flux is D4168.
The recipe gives 20.48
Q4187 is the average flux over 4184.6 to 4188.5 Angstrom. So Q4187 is 23.1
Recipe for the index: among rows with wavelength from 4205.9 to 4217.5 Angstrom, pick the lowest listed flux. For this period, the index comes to 21.86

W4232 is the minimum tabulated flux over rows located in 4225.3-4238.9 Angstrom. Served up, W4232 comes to 19.71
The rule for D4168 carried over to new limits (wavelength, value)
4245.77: 25.56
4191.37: 21.4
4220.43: 25.06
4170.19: 19.78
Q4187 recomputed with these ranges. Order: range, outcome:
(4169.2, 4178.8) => 20.4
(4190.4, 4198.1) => 21.3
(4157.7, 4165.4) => 21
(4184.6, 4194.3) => 22.1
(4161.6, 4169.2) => 21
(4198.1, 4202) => 22.3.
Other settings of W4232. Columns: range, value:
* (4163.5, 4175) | 19.76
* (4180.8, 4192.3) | 21.06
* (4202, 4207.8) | 20.1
